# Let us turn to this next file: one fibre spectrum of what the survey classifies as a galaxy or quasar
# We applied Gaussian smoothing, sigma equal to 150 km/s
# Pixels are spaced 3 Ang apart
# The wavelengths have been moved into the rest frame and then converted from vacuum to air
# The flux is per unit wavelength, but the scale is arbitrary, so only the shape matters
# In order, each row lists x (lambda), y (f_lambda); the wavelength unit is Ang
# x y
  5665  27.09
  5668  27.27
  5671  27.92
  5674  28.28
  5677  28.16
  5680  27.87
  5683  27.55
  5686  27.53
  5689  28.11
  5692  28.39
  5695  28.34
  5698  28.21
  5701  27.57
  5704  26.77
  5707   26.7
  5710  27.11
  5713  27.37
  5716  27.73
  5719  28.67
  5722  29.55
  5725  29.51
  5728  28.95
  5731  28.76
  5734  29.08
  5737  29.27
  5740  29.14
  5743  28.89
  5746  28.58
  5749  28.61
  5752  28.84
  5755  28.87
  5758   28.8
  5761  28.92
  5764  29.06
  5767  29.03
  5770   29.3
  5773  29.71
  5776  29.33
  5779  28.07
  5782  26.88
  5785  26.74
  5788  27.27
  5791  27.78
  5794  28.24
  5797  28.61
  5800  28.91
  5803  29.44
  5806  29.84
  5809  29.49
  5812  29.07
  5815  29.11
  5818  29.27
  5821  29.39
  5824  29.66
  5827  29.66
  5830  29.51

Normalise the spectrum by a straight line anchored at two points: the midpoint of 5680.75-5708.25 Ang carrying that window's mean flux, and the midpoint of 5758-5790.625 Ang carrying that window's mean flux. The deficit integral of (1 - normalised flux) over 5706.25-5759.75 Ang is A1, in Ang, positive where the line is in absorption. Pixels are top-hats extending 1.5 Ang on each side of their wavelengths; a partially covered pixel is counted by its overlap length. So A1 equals -1.1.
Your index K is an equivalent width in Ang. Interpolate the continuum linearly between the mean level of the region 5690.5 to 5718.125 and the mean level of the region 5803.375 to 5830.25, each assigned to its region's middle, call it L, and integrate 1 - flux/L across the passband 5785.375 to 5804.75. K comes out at 0.5 Ang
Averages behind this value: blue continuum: 27.6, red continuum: 29.4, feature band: 28.3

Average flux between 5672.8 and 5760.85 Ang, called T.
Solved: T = 28.3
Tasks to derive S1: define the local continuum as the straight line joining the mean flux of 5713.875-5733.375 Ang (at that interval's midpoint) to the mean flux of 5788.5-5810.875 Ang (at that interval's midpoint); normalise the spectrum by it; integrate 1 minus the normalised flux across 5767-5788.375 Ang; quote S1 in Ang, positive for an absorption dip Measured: 0.4 Ang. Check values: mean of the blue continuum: 28.8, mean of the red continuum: 28.8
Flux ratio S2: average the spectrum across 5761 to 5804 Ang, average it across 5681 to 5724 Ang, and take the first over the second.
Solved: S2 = 1.02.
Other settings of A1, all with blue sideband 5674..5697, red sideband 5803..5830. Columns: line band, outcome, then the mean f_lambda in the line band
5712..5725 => -0.1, 28.5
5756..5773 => -0.1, 29.1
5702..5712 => 0.5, 26.9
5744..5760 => 0.0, 28.8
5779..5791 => 0.8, 27.2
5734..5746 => -0.2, 29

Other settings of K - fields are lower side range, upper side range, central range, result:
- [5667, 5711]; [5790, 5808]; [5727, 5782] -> -1.0 Ang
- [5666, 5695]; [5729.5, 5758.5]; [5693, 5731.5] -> 0.4 Ang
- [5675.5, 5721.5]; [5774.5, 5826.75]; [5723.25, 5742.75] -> -0.7 Ang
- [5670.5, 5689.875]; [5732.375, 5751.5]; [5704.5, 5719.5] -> 0.6 Ang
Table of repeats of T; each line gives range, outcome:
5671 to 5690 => 27.9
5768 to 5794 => 28.2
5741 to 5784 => 28.8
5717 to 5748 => 29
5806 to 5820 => 29.3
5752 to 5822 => 28.7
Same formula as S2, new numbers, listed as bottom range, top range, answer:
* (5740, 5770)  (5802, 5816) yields 1.02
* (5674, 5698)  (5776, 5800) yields 0.99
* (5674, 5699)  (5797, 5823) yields 1.04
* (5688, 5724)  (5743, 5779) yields 1.04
